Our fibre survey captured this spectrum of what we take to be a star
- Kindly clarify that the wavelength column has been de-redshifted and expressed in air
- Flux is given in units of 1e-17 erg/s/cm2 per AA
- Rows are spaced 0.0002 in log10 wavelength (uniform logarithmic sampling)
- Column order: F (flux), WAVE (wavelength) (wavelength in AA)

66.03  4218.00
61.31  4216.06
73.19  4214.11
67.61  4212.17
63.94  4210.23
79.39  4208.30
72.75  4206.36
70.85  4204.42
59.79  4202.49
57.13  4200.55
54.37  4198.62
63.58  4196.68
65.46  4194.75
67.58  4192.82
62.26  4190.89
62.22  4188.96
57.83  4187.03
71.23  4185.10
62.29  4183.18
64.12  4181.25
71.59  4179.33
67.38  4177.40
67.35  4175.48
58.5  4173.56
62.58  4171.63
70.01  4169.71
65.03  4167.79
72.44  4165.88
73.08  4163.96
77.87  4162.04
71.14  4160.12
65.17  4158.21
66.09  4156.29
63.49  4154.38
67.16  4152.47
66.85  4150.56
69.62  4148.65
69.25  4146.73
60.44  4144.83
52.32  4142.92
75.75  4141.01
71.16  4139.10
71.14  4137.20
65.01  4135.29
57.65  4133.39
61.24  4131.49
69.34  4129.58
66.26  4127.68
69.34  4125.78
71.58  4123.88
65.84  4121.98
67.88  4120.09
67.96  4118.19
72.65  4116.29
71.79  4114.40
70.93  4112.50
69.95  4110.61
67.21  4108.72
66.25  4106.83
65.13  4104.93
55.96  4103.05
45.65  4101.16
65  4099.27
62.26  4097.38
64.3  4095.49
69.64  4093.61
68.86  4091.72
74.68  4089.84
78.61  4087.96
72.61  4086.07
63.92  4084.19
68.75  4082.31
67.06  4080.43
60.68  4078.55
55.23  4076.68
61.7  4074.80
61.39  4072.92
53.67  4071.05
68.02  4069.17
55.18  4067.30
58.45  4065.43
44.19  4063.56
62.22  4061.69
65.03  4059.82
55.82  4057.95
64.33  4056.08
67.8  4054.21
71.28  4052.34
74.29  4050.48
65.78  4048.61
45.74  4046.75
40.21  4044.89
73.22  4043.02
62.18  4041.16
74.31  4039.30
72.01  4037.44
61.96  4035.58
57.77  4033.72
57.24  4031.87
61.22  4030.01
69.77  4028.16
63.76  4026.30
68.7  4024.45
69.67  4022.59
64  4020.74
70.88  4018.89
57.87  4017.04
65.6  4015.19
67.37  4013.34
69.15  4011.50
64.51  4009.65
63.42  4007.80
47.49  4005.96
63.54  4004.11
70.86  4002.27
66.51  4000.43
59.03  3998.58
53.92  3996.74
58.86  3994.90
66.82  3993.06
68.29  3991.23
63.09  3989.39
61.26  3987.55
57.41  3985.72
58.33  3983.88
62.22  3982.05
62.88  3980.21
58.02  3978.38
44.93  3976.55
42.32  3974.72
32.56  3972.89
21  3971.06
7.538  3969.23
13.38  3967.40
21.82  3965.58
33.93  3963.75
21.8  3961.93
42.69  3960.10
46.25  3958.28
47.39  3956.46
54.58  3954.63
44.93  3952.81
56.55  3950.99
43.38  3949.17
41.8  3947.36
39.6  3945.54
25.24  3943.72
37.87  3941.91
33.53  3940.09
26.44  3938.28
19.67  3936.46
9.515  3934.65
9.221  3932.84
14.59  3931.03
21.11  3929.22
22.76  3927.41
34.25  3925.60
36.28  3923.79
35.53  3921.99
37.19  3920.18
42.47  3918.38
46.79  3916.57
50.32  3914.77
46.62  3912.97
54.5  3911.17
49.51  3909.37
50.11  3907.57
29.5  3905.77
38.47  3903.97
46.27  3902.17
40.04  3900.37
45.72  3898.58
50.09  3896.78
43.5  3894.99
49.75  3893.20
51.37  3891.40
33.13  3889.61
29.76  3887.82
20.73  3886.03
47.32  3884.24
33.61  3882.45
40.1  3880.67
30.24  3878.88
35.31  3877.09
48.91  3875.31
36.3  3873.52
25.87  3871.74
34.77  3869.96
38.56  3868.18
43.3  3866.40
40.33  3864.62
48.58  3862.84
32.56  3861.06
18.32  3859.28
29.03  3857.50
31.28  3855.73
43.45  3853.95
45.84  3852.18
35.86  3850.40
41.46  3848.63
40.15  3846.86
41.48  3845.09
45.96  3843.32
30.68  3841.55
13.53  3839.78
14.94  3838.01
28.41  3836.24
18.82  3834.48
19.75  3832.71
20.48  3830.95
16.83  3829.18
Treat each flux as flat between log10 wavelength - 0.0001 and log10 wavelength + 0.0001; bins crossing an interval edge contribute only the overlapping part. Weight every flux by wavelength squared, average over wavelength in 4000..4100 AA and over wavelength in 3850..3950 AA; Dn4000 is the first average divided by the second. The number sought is 1.9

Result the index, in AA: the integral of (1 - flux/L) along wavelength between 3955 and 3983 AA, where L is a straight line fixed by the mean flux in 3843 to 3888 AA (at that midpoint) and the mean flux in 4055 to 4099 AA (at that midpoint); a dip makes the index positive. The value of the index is 6.92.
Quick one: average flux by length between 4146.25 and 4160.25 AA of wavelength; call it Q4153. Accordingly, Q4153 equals 67.1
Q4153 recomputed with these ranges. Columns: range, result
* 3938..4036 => 51.9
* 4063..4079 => 57.9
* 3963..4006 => 50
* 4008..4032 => 65.6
